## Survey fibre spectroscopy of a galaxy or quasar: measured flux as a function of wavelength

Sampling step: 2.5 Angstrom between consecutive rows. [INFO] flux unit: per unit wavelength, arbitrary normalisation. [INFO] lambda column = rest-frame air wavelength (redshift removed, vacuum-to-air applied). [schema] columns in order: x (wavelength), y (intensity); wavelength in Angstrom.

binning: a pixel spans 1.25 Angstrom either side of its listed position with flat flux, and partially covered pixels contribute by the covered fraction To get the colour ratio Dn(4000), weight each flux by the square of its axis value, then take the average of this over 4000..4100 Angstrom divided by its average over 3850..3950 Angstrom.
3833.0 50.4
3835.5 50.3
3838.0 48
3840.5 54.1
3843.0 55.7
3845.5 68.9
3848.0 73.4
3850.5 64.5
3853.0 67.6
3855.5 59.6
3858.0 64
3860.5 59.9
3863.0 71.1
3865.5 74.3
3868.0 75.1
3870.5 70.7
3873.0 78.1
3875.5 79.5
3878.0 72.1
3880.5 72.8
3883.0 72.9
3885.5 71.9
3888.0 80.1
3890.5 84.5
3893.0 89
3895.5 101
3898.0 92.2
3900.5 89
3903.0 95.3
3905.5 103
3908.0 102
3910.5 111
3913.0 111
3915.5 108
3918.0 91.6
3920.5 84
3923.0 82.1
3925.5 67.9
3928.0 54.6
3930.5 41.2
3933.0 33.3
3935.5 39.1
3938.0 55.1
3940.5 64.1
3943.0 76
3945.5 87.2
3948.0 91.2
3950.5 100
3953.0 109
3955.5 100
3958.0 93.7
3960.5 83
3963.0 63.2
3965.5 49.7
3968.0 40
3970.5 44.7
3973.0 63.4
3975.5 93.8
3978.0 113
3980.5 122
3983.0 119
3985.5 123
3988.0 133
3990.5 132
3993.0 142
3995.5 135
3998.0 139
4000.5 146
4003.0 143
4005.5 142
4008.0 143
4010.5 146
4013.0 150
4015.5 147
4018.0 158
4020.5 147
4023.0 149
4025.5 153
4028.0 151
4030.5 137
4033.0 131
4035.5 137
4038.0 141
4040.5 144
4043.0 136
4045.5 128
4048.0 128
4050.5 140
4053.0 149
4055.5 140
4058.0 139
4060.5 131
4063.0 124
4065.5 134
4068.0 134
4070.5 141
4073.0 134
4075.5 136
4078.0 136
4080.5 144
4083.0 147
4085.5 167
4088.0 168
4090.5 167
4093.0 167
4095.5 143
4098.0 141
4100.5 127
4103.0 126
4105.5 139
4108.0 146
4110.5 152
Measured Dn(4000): 2.0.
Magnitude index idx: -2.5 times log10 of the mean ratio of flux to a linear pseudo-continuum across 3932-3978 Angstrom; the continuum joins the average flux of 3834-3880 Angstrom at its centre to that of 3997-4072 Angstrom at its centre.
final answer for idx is 0.422 mag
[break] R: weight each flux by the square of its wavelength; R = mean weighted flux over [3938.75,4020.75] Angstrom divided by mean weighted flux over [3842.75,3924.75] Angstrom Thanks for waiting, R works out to 1.42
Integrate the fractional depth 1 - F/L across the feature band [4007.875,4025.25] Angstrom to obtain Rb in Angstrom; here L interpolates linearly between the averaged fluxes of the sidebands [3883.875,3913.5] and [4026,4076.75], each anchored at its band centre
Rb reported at -3.02 Angstrom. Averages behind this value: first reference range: 93.5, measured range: 149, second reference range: 137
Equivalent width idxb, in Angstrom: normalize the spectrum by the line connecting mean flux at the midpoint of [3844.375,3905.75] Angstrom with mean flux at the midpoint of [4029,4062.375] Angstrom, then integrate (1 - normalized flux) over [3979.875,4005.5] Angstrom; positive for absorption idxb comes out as -3.4 Angstrom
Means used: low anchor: 76.8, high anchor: 137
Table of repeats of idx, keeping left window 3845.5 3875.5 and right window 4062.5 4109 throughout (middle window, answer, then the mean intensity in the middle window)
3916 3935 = 0.34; 65.6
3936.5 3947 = 0.34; 70.3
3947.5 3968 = 0.21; 83.2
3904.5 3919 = -0.21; 105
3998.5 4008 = -0.23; 143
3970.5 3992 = 0.01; 109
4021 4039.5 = -0.14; 143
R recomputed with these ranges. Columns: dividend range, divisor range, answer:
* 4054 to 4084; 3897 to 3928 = 1.59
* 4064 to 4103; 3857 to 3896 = 2.13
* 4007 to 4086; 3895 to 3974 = 1.90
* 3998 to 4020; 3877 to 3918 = 1.70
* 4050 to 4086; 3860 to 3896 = 2.00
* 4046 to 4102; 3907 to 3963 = 1.89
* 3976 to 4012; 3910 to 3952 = 1.82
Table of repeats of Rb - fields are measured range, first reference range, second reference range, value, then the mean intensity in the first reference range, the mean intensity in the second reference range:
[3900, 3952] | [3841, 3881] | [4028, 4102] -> 6.0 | 68.9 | 141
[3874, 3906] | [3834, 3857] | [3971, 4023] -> -1.3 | 60.2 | 131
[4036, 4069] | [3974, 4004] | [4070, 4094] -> 1.7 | 128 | 151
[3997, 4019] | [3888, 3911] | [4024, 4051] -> -2.8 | 95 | 139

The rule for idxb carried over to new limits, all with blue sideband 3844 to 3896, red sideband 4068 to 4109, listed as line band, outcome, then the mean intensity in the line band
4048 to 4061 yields -0.5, 139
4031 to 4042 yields -0.9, 138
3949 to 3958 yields 0.0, 101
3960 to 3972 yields 5.7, 54.6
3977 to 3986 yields -0.7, 119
